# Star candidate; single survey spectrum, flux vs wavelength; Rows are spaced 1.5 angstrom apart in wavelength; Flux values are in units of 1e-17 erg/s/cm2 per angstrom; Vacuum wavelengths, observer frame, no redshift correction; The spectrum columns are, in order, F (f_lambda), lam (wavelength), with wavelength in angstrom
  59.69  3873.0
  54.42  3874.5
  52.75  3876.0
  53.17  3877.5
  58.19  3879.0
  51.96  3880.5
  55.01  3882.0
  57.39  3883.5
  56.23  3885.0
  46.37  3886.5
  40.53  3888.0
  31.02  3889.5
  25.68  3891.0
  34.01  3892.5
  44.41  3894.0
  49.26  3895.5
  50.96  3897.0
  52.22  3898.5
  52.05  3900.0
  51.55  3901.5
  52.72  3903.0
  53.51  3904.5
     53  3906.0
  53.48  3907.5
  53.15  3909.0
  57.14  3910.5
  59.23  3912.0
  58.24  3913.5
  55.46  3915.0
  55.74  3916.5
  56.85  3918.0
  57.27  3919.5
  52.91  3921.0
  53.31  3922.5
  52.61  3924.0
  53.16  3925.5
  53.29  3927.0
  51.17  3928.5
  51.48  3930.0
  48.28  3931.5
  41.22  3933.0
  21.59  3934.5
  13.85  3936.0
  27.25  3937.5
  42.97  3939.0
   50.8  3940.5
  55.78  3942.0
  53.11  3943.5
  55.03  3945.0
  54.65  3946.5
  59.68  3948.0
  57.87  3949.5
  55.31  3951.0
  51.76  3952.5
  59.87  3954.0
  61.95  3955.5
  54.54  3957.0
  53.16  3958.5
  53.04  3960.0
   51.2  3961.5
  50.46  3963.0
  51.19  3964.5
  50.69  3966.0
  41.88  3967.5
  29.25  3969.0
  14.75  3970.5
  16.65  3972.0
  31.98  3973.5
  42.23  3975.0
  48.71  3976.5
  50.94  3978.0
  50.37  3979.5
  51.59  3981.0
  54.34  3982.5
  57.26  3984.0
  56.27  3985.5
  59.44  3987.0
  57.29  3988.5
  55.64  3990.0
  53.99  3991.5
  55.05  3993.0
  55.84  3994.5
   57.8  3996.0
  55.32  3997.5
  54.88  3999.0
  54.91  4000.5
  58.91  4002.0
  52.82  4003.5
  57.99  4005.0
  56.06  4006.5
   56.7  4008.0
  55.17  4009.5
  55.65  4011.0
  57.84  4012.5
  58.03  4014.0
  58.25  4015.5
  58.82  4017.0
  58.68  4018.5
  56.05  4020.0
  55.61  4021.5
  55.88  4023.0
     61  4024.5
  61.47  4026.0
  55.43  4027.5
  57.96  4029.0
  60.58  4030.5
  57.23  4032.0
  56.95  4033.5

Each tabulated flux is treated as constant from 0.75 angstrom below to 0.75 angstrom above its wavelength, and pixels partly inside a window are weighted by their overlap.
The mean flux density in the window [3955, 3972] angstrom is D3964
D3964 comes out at 45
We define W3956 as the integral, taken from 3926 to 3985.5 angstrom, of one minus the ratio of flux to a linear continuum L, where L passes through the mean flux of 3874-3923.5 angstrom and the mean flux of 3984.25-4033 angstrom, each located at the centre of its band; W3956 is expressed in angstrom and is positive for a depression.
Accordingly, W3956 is 8.0 angstrom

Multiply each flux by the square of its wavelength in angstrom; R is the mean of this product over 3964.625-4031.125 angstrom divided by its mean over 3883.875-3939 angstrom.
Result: 1.15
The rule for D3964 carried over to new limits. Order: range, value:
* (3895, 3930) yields 53.8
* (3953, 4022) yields 51.9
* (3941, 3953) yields 55.4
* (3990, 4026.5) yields 56.7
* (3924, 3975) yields 46.1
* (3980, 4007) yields 55.8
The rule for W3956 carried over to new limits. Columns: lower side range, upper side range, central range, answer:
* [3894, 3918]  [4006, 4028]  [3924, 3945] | 4.03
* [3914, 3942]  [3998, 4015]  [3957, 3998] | 3.47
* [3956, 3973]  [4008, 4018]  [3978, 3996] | -2.09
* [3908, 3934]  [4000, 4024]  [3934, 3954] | 2.67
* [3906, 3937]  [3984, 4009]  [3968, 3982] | 4.30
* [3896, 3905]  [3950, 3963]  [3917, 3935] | 1.15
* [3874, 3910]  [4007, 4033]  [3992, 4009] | 0.12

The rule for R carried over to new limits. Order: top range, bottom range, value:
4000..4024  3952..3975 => 1.30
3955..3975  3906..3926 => 0.80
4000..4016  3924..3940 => 1.43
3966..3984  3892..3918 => 0.80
